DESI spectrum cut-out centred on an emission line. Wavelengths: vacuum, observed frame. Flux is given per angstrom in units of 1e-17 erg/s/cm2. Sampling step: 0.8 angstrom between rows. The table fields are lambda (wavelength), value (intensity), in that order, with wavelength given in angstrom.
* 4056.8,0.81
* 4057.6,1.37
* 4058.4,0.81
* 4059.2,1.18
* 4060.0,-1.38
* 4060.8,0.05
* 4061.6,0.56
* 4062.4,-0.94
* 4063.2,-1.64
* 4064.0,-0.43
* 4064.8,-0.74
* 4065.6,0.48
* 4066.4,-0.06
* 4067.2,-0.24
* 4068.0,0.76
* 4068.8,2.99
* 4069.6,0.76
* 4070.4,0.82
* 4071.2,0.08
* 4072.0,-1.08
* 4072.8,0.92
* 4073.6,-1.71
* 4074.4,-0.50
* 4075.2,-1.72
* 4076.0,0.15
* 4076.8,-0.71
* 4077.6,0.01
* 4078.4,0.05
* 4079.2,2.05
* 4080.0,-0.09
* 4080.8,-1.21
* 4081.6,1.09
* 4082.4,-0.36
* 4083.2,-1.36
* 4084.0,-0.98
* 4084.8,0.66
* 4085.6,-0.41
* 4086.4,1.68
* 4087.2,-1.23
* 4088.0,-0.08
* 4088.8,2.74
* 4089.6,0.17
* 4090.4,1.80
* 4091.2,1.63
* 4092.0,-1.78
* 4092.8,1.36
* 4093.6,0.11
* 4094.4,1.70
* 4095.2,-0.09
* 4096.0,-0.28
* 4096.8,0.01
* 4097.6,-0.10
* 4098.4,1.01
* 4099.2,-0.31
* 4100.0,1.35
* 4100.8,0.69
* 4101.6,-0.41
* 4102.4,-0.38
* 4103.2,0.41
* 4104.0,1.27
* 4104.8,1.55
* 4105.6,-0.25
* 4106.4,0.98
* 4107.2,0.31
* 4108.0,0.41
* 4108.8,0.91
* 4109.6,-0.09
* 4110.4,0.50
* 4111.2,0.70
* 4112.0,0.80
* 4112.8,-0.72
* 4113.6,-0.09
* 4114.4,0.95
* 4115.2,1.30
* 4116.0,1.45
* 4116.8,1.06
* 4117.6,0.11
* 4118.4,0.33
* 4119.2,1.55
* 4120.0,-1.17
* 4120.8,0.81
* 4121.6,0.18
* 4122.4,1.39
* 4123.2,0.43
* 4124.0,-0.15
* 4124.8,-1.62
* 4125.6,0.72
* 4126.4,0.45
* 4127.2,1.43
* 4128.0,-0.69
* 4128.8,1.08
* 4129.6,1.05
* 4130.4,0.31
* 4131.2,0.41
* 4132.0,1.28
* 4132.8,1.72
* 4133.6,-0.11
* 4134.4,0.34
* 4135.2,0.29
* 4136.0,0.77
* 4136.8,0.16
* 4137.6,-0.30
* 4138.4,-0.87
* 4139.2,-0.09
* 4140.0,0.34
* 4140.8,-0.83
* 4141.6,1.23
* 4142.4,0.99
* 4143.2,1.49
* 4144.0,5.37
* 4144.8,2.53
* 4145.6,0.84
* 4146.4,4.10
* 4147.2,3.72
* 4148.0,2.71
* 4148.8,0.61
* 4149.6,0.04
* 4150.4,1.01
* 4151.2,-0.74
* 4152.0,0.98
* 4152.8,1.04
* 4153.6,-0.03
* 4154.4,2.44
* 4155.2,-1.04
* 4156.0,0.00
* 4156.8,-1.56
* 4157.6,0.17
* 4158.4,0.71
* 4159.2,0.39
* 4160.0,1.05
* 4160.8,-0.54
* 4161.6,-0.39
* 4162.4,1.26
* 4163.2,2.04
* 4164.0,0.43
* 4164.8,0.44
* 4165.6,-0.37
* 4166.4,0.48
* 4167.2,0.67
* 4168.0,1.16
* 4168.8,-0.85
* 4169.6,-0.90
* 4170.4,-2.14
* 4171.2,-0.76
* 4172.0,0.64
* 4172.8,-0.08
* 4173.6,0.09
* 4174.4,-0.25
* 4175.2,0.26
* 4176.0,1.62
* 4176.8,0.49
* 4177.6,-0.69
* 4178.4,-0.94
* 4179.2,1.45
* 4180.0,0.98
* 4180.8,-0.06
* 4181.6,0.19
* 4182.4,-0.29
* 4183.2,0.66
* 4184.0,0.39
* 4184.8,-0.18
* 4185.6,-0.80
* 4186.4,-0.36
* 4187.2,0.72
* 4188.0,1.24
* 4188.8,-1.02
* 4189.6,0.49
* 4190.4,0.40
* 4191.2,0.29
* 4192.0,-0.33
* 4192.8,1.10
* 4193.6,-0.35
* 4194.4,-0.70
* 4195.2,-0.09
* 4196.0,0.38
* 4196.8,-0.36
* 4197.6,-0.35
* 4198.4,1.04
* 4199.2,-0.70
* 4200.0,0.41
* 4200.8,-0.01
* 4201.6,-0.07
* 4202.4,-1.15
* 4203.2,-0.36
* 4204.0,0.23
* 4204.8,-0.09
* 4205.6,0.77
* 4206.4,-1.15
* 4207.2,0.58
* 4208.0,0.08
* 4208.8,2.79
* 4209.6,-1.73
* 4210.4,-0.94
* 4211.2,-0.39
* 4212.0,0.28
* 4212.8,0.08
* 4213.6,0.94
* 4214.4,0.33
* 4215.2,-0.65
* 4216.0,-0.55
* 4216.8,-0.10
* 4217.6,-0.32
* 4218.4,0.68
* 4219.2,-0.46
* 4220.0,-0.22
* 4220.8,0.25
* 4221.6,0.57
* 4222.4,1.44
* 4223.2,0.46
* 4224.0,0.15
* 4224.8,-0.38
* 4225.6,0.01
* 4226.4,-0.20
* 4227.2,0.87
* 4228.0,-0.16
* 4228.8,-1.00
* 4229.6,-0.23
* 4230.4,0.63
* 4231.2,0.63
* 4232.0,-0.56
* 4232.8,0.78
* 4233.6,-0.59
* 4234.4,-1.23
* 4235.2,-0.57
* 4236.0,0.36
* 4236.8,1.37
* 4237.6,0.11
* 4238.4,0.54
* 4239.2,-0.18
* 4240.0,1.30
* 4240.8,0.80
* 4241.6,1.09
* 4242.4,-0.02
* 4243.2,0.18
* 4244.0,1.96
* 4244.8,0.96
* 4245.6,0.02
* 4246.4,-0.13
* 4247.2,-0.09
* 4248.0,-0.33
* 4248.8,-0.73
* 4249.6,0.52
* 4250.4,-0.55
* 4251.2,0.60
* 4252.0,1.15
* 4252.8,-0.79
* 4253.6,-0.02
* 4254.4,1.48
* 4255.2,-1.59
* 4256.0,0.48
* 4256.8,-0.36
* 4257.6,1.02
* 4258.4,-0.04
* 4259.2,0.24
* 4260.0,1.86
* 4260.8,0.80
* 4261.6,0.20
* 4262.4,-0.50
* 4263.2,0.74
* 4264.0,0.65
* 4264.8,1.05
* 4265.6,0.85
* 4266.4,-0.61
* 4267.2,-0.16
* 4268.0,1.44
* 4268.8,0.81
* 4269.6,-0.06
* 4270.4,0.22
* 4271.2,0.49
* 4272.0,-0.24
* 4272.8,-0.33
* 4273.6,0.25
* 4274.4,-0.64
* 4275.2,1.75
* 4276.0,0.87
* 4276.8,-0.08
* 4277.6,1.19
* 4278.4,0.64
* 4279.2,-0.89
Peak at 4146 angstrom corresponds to [O II]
